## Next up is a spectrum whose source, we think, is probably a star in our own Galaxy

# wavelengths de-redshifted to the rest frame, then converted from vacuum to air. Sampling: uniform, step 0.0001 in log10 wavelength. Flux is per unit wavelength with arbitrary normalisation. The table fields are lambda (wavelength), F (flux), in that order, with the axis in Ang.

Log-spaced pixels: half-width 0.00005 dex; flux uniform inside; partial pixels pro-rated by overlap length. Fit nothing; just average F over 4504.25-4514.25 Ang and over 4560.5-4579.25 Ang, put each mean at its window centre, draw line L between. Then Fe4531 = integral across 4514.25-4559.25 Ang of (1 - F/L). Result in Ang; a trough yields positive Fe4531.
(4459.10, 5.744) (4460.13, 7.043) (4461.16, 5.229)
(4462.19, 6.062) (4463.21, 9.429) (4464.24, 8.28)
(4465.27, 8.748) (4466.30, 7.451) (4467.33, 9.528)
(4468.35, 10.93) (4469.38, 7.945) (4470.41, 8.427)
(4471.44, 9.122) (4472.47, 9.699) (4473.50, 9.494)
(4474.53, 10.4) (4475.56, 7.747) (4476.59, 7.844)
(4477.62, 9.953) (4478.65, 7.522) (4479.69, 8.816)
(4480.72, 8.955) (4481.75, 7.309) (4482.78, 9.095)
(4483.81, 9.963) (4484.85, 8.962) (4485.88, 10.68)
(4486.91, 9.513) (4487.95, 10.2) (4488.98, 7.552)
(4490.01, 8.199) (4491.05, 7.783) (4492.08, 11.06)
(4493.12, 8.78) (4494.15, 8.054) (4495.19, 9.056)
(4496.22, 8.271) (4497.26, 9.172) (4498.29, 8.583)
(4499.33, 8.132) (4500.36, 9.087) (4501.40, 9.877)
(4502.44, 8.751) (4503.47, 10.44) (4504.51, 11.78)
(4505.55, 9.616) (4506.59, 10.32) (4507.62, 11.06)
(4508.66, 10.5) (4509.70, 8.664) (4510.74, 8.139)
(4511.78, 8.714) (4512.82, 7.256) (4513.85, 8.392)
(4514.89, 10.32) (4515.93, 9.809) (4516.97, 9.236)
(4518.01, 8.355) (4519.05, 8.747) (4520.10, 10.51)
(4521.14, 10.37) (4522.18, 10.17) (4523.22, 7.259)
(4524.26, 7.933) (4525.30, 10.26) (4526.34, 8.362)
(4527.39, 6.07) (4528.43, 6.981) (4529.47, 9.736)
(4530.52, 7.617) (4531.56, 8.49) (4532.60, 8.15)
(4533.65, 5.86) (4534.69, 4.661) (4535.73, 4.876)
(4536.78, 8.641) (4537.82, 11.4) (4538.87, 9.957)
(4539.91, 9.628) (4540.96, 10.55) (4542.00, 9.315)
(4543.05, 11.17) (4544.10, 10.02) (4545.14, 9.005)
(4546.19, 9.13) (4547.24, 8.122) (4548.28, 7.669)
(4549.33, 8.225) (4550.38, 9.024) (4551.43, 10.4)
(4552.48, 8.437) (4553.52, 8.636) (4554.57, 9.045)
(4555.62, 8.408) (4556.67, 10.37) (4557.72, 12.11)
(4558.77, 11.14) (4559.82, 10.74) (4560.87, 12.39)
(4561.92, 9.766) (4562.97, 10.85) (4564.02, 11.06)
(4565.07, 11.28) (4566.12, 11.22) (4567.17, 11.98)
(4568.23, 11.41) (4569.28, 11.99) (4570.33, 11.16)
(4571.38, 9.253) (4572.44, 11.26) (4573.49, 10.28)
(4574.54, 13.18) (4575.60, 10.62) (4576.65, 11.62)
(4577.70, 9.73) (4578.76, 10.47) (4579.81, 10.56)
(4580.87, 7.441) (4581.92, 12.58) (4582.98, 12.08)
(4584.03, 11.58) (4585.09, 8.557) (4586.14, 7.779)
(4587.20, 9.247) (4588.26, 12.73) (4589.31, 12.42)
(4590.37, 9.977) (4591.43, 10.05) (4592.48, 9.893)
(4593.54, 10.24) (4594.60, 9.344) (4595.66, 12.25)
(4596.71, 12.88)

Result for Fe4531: 5.4 Ang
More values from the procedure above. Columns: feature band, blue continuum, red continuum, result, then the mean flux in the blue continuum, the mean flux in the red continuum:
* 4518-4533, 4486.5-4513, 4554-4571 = 1.94 Ang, 9.2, 10.9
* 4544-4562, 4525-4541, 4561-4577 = 0.44 Ang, 8.1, 11.2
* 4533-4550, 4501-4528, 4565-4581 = 2.35 Ang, 9.25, 10.9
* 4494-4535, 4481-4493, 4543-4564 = 2.23 Ang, 9.1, 9.73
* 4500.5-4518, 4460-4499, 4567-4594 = -0.41 Ang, 8.72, 10.7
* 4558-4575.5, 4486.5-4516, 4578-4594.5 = -1.93 Ang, 9.2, 10.3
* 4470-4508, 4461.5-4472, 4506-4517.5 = -1.01 Ang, 8.54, 9.32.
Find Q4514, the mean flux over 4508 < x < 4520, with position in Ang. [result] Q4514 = 9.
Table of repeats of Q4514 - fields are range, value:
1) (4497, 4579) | 9.53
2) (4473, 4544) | 8.95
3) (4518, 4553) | 8.68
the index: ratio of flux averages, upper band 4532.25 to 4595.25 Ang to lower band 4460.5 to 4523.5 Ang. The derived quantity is 1.1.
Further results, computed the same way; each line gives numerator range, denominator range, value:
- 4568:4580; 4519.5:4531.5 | 1.27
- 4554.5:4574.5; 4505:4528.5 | 1.21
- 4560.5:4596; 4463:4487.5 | 1.20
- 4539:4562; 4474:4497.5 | 1.09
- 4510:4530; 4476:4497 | 0.99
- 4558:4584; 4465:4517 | 1.21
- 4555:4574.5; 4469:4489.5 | 1.22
